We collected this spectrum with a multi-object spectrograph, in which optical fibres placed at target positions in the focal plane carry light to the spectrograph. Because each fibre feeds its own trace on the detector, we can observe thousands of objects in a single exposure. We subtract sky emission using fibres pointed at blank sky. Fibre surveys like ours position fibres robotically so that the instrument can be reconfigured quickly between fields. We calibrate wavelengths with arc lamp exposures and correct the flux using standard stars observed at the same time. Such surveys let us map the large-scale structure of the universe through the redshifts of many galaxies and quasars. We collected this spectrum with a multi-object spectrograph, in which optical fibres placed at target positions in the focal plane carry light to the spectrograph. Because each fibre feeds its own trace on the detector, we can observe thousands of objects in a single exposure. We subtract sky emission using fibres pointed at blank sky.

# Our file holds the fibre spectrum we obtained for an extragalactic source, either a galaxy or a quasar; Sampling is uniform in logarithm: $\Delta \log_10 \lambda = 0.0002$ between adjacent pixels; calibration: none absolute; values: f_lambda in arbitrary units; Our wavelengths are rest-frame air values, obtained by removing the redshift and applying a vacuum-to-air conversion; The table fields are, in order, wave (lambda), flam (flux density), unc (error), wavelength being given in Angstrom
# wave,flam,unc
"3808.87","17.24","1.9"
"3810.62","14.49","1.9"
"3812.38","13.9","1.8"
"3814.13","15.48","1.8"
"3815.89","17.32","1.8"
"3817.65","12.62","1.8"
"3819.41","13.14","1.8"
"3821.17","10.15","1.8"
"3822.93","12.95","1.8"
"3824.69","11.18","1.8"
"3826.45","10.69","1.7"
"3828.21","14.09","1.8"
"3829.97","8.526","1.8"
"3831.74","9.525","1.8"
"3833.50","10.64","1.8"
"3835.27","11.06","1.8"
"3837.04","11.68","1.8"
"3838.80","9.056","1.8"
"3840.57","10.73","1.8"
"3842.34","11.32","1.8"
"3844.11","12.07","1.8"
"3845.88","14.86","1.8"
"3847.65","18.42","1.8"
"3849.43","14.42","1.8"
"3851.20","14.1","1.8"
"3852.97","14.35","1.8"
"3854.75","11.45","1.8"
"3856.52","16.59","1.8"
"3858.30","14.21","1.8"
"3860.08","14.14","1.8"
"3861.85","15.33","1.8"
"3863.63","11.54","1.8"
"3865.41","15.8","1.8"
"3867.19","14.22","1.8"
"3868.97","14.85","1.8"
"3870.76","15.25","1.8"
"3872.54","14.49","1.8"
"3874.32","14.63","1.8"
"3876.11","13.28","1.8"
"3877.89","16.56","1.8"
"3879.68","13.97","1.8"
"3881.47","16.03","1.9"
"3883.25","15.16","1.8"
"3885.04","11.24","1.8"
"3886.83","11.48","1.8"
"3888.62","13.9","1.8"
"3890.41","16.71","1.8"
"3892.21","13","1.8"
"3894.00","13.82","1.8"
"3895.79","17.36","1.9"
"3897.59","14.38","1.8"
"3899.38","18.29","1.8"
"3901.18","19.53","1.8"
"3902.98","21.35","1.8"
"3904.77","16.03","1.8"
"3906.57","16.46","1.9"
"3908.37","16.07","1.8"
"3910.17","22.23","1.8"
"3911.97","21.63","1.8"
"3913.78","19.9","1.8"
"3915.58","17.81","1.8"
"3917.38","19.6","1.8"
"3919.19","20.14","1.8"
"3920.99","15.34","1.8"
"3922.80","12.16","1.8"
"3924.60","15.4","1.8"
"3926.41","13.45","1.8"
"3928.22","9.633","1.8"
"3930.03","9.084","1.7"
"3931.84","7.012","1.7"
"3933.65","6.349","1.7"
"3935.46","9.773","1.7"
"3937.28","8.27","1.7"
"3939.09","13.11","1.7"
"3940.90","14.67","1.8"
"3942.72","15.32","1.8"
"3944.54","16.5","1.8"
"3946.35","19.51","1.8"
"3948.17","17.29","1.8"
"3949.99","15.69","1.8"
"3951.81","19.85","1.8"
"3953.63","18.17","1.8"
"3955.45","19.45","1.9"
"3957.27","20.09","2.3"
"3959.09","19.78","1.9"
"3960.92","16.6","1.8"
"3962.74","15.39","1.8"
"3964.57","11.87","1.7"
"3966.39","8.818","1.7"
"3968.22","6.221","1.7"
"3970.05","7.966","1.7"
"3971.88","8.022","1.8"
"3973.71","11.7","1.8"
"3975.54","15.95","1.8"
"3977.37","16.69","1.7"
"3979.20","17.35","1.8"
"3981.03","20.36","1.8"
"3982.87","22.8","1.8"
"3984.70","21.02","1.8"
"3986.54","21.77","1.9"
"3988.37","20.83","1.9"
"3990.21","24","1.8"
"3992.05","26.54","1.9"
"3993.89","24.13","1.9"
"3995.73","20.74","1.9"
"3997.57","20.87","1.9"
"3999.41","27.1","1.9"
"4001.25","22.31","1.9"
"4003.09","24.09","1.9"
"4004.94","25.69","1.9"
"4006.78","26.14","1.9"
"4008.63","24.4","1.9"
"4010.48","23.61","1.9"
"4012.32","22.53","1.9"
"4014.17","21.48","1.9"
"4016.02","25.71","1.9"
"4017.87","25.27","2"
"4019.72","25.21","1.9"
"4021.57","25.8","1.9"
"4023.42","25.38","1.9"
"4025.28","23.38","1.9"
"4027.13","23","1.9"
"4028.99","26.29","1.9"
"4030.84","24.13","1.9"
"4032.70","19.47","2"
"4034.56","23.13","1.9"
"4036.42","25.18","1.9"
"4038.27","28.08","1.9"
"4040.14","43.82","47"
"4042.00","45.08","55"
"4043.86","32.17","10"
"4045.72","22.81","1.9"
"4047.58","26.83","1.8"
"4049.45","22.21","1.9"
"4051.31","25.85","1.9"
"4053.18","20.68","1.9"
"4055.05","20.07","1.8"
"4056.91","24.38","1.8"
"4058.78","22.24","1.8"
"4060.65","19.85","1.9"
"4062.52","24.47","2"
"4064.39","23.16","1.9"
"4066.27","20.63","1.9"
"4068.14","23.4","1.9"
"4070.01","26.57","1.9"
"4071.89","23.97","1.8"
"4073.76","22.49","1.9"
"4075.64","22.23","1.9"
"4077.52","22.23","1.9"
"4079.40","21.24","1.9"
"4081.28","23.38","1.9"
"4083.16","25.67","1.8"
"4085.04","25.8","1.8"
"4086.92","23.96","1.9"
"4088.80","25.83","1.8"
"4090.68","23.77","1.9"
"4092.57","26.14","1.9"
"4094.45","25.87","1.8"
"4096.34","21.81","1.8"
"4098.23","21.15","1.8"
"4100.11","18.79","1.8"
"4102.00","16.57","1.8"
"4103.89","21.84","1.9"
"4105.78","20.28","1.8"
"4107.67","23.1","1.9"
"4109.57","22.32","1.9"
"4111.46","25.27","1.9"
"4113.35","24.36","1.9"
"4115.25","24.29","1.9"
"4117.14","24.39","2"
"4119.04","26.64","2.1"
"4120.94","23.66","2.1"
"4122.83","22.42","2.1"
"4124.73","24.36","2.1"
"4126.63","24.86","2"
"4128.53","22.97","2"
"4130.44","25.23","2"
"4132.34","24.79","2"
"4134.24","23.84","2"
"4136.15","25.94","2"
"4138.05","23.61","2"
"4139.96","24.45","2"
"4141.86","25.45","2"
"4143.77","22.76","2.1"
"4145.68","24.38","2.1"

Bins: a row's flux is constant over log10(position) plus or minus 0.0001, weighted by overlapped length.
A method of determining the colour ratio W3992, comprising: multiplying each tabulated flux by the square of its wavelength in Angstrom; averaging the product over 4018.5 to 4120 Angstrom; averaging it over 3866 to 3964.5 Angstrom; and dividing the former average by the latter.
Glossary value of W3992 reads 1.70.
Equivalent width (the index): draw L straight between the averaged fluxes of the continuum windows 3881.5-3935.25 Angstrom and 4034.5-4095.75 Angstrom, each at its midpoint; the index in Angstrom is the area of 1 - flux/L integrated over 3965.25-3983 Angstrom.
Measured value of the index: 5.8 Angstrom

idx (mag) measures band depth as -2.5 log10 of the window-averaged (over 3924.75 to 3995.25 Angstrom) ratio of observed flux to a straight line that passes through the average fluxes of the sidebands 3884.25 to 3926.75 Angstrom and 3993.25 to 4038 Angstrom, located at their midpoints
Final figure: 0.29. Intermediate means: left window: 16.6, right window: 24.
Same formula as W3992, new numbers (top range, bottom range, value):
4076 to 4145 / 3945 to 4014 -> 1.32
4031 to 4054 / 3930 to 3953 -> 2.17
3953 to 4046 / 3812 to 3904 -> 1.70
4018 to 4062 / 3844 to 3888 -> 1.96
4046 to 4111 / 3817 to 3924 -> 1.74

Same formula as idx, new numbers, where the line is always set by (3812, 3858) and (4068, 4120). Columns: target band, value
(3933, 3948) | 0.27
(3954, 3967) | 0.10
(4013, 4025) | -0.21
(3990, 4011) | -0.23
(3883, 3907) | -0.03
